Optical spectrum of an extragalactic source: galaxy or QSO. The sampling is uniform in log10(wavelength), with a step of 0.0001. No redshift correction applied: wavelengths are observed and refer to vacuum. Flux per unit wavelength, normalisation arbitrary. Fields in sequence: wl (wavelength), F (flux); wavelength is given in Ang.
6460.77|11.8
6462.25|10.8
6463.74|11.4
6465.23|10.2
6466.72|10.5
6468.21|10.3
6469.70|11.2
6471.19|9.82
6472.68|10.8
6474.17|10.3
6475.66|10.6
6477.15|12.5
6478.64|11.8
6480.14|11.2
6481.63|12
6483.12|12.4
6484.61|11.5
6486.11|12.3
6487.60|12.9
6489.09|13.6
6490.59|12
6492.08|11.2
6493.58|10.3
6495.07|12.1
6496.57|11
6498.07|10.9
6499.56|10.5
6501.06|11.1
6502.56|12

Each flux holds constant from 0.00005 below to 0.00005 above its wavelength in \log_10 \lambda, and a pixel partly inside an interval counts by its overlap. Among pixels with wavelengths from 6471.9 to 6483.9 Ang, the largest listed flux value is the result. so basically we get 12.5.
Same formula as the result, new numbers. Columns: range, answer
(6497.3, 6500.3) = 10.9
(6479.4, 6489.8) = 13.6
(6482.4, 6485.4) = 12.4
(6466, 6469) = 10.5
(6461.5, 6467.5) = 11.4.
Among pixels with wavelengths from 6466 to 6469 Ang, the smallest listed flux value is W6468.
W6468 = 10.3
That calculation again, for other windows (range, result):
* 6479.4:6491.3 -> 11.2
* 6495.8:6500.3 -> 10.5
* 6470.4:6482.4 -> 9.82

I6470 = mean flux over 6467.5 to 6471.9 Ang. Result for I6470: 10.4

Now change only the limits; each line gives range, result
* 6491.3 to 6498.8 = 11.1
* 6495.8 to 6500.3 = 10.8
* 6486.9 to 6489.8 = 13.3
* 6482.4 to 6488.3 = 12.3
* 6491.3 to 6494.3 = 10.8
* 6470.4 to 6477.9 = 10.8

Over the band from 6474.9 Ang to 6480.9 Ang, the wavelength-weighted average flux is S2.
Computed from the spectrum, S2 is 11.5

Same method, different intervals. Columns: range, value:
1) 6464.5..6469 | 10.3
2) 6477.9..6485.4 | 11.8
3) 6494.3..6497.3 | 11.5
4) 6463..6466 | 10.8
